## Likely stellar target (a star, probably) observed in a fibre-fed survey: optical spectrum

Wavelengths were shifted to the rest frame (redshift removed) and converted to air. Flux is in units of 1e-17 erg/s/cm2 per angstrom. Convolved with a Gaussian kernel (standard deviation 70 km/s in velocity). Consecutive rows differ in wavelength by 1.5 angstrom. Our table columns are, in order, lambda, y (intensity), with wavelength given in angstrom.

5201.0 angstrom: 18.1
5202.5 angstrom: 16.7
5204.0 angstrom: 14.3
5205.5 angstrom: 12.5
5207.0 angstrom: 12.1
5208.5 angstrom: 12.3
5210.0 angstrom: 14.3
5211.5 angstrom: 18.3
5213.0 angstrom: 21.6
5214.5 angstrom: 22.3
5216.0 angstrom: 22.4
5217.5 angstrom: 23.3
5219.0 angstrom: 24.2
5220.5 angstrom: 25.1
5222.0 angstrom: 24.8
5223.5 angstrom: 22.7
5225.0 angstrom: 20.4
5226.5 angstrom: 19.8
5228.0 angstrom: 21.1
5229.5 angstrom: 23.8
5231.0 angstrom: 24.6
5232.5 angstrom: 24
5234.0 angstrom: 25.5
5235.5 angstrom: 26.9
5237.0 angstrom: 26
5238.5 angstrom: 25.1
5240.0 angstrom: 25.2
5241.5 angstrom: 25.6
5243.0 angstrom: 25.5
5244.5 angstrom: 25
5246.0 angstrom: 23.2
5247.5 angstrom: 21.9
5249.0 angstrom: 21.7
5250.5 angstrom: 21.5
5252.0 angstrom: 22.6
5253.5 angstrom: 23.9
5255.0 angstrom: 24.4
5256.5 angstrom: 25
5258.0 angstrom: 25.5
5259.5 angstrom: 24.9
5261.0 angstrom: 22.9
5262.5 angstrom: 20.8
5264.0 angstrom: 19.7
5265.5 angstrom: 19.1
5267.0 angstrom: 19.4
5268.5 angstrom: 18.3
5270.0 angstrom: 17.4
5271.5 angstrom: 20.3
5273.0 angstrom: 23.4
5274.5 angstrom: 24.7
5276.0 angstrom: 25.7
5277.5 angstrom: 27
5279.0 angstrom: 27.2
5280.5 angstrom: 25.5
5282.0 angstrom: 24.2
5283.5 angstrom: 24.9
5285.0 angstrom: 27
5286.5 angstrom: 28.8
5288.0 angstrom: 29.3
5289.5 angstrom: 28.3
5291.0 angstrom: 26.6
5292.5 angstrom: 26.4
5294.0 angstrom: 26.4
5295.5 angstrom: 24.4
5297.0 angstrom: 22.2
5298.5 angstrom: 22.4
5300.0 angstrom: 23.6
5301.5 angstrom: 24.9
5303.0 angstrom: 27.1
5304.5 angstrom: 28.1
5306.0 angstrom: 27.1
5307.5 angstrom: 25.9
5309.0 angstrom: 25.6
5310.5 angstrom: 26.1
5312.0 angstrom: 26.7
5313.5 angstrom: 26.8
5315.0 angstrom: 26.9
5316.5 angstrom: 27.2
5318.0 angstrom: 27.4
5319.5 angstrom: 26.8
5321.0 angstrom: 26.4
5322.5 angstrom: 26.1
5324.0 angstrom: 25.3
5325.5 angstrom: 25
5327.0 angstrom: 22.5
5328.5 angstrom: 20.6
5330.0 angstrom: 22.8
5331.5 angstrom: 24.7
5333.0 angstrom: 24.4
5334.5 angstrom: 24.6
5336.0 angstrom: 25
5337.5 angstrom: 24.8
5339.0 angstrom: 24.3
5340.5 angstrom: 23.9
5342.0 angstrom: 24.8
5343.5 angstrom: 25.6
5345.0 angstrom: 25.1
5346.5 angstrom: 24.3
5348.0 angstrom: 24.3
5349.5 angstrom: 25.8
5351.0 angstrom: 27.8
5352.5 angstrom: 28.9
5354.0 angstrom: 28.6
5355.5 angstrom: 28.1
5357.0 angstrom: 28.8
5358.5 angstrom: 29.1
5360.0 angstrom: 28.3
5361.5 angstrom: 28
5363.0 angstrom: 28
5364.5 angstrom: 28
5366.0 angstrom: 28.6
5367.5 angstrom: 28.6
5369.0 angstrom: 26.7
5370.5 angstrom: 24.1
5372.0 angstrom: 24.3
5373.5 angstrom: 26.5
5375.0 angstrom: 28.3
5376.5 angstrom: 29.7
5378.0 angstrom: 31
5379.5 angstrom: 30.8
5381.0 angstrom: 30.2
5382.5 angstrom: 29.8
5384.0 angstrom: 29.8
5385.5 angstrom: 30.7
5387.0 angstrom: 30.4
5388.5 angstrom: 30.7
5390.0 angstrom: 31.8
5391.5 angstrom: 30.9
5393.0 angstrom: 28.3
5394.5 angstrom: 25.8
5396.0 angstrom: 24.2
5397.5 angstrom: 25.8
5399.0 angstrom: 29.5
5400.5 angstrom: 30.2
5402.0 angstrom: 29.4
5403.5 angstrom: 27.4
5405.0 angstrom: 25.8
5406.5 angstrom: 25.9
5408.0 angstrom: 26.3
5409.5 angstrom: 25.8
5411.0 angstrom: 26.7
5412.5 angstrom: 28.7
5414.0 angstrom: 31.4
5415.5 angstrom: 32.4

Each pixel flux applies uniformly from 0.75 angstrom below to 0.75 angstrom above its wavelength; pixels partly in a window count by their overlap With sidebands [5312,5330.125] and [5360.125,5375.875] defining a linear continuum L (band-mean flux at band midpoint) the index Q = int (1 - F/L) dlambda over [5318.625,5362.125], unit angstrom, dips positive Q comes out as 0.8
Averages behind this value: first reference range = 25.5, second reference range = 27.2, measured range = 25.7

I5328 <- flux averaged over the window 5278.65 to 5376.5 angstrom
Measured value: 26.1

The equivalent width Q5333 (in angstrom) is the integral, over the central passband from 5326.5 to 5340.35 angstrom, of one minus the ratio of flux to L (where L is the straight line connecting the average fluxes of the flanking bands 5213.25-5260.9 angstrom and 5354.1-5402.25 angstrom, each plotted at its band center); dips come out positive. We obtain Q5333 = 1.7 angstrom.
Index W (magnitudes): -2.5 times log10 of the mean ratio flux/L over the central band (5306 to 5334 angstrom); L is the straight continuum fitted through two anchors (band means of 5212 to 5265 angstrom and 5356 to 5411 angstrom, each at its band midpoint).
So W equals 0.03 mag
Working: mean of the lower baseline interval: 23.5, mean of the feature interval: 25.4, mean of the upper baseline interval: 28.2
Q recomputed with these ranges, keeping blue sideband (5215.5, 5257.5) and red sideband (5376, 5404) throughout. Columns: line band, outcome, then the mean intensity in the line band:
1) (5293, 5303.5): 0.6 angstrom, 24.4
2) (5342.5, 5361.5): 0.6 angstrom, 27.1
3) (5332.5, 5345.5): 1.3 angstrom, 24.7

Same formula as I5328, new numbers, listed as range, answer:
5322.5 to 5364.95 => 25.8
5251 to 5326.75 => 24.8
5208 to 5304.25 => 23.5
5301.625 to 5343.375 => 25.4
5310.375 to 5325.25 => 26.5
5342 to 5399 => 28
